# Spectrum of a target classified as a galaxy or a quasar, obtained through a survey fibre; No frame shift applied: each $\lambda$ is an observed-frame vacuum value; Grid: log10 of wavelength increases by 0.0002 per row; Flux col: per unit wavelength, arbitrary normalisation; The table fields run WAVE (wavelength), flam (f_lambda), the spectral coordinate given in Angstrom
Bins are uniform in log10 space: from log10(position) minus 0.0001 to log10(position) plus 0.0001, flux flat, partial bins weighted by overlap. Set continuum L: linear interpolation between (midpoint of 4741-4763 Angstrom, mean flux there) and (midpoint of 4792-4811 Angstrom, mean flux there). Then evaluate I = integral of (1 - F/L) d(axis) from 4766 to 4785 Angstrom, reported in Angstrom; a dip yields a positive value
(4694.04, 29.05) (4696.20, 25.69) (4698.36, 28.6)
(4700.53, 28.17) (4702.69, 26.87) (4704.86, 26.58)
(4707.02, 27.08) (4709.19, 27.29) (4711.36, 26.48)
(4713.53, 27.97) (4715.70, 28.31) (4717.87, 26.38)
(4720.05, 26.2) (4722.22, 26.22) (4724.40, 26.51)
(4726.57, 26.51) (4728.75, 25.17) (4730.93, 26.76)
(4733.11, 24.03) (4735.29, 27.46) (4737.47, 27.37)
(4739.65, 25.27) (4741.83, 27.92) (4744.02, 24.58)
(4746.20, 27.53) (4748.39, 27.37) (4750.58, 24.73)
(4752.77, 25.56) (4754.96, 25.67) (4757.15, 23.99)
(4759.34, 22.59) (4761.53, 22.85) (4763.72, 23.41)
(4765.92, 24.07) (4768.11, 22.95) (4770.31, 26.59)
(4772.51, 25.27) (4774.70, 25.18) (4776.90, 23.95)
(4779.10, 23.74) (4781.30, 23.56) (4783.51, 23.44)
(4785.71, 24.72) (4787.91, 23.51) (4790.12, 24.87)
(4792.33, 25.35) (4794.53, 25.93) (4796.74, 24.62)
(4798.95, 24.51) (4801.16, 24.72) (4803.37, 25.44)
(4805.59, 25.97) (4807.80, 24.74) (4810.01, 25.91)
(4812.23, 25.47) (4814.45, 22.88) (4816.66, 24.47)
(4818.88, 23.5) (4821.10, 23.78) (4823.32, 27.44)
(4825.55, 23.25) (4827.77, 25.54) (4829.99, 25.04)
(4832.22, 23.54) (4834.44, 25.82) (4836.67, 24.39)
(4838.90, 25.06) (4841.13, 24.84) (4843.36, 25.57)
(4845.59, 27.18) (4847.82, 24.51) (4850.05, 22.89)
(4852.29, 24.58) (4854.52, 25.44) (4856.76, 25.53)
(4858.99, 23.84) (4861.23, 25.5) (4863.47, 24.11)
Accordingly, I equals 0.7 Angstrom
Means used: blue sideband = 25.2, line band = 24.3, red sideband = 25.2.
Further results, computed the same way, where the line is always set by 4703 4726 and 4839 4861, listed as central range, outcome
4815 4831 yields 0.4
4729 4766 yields 1.5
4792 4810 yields 0.3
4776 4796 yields 1.2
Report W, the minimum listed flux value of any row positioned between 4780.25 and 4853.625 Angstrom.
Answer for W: 22.88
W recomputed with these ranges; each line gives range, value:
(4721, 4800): 22.59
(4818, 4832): 23.25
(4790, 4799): 24.51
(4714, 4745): 24.03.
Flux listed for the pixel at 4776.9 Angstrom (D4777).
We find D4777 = 23.95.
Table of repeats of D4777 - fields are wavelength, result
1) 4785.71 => 24.72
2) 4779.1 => 23.74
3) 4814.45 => 22.88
